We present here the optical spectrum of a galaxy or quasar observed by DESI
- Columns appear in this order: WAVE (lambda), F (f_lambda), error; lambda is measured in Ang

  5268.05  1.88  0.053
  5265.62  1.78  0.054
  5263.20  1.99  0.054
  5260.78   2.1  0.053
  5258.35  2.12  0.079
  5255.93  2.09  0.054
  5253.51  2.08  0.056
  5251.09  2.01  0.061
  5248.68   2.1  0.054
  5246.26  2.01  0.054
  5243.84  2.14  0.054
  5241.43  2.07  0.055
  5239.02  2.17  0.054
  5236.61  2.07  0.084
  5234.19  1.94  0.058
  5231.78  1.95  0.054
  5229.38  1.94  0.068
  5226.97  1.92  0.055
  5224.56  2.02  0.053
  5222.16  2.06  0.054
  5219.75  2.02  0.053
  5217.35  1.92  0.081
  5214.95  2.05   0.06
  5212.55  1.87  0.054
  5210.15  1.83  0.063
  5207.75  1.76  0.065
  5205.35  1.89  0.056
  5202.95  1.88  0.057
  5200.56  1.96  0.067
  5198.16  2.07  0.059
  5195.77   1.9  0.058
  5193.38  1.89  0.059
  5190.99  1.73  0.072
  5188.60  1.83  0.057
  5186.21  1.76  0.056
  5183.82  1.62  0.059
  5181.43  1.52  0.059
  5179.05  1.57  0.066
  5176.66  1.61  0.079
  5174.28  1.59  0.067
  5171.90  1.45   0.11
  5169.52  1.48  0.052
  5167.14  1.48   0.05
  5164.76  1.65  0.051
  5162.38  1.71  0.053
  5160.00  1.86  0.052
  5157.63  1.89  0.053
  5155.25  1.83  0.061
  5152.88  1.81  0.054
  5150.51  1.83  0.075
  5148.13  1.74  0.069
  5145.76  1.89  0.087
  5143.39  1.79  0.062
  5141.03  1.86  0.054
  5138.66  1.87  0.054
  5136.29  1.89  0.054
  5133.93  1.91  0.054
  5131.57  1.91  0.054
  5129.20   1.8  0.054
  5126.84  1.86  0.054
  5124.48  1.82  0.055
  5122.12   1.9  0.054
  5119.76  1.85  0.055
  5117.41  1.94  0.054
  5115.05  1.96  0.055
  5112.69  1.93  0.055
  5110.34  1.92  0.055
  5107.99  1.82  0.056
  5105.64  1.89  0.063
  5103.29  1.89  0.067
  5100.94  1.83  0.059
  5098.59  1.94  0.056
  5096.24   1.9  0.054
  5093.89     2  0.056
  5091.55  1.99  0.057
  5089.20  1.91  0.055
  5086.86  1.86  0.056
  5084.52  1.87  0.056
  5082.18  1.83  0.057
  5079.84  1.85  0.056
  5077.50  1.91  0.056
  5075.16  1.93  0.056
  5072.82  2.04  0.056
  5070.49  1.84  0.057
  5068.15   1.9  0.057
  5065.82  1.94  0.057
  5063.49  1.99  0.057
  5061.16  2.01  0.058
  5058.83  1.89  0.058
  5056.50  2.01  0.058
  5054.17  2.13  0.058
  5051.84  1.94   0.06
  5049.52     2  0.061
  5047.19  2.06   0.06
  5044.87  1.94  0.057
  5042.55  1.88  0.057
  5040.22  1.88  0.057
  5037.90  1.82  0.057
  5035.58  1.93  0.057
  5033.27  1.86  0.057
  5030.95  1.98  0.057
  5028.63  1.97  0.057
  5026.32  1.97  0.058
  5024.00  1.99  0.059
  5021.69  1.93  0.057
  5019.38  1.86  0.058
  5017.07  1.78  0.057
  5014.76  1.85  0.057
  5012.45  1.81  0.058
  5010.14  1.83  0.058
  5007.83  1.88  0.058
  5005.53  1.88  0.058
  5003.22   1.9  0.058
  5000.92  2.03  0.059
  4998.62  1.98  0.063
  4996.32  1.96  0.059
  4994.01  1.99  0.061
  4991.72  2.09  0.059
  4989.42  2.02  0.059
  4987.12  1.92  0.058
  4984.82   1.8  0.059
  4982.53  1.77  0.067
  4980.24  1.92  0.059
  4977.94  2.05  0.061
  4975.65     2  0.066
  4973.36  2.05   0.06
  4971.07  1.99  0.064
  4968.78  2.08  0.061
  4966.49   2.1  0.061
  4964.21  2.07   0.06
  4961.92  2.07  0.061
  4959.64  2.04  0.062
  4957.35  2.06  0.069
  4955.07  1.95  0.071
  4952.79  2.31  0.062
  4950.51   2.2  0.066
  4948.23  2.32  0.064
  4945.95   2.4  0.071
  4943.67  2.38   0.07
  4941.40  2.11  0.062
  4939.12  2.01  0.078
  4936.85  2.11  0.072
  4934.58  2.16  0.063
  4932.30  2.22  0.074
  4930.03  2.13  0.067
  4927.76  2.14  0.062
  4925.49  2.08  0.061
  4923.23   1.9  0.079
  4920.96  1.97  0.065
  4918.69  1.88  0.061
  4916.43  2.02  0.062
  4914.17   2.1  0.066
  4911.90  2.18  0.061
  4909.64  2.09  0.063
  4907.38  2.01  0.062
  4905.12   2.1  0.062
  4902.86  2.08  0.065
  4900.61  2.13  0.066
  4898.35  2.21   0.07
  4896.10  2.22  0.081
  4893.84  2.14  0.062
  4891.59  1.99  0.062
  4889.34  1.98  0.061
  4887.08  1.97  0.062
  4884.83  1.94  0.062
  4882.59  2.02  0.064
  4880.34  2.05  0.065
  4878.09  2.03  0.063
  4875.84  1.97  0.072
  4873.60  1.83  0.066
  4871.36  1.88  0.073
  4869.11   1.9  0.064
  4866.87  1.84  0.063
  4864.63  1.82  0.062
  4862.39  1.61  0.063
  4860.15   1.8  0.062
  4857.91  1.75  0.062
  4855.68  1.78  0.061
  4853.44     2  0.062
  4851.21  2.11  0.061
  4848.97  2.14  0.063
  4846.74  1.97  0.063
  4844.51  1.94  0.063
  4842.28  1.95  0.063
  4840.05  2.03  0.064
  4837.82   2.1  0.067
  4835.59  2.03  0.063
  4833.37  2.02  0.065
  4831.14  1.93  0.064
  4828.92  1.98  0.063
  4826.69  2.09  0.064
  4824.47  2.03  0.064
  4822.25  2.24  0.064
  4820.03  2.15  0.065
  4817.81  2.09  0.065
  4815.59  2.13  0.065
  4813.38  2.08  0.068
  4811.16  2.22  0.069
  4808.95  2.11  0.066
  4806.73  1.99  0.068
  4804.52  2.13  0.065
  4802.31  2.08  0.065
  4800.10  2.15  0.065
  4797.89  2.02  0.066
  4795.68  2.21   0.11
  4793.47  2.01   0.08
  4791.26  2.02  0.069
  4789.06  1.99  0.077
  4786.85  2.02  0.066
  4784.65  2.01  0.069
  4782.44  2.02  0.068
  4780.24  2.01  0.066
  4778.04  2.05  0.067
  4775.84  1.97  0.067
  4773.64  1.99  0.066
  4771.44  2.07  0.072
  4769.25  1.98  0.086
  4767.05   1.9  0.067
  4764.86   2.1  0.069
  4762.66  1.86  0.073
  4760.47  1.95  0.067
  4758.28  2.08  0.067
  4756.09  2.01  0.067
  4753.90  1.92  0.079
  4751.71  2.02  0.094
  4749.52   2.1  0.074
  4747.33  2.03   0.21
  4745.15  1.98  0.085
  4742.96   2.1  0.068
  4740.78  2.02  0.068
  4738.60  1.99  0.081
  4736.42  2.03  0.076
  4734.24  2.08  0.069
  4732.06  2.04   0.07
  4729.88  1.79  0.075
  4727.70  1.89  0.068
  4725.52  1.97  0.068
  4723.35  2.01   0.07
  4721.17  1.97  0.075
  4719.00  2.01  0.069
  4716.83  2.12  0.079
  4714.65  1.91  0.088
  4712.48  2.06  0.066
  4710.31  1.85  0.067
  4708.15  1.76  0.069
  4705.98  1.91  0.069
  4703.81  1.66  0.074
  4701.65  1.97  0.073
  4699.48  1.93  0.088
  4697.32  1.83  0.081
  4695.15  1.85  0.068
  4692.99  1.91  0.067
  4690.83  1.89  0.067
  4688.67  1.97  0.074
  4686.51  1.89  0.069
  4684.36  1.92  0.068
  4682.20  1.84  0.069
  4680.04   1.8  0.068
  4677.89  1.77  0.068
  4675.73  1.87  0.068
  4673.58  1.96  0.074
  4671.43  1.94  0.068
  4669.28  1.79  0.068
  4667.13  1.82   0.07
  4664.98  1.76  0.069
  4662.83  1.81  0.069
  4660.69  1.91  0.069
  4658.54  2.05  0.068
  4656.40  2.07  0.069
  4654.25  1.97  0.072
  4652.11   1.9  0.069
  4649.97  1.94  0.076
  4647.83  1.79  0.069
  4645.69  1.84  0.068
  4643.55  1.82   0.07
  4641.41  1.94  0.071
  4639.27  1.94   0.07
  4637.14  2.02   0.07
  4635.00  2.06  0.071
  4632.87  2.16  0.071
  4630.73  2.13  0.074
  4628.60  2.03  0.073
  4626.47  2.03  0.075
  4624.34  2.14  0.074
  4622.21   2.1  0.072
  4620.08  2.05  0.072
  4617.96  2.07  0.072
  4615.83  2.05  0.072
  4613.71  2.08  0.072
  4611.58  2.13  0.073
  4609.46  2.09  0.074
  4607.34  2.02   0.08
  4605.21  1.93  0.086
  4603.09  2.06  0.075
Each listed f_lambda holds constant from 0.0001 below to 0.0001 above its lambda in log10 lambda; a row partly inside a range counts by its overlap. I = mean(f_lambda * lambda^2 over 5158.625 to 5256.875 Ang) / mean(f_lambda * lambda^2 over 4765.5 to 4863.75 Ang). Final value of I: 1.08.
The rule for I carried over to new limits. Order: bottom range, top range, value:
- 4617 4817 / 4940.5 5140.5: 1.13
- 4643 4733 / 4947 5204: 1.17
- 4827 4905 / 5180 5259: 1.13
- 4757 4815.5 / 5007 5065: 1.05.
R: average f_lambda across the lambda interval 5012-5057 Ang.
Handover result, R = 1.93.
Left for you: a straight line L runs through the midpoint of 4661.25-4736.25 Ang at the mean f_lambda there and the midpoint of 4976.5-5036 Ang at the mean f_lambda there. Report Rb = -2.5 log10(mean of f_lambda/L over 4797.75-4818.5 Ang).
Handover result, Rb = -0.11 mag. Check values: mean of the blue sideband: 1.9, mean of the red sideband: 1.92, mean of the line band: 2.1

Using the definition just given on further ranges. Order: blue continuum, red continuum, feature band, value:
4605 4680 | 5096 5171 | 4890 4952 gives -0.126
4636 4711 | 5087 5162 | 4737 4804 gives -0.079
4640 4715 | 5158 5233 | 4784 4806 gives -0.111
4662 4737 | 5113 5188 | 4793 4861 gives -0.099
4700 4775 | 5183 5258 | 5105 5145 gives 0.047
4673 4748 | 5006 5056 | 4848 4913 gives -0.034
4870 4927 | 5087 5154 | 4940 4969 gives -0.088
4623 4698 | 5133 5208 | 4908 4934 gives -0.123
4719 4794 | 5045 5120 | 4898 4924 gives -0.046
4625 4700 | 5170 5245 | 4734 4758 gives -0.063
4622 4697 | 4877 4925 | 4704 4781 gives -0.007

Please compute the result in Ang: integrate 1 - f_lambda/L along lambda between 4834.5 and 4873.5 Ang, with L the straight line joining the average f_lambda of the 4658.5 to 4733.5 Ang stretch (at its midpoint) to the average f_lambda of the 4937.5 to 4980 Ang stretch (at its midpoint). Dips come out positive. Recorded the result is 2.1 Ang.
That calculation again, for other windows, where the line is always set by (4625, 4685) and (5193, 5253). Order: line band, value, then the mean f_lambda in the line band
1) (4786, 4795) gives -0.4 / 2.02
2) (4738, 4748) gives -0.5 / 2.03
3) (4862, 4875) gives 0.8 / 1.83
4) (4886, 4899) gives -0.9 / 2.08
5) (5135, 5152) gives 1.2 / 1.84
